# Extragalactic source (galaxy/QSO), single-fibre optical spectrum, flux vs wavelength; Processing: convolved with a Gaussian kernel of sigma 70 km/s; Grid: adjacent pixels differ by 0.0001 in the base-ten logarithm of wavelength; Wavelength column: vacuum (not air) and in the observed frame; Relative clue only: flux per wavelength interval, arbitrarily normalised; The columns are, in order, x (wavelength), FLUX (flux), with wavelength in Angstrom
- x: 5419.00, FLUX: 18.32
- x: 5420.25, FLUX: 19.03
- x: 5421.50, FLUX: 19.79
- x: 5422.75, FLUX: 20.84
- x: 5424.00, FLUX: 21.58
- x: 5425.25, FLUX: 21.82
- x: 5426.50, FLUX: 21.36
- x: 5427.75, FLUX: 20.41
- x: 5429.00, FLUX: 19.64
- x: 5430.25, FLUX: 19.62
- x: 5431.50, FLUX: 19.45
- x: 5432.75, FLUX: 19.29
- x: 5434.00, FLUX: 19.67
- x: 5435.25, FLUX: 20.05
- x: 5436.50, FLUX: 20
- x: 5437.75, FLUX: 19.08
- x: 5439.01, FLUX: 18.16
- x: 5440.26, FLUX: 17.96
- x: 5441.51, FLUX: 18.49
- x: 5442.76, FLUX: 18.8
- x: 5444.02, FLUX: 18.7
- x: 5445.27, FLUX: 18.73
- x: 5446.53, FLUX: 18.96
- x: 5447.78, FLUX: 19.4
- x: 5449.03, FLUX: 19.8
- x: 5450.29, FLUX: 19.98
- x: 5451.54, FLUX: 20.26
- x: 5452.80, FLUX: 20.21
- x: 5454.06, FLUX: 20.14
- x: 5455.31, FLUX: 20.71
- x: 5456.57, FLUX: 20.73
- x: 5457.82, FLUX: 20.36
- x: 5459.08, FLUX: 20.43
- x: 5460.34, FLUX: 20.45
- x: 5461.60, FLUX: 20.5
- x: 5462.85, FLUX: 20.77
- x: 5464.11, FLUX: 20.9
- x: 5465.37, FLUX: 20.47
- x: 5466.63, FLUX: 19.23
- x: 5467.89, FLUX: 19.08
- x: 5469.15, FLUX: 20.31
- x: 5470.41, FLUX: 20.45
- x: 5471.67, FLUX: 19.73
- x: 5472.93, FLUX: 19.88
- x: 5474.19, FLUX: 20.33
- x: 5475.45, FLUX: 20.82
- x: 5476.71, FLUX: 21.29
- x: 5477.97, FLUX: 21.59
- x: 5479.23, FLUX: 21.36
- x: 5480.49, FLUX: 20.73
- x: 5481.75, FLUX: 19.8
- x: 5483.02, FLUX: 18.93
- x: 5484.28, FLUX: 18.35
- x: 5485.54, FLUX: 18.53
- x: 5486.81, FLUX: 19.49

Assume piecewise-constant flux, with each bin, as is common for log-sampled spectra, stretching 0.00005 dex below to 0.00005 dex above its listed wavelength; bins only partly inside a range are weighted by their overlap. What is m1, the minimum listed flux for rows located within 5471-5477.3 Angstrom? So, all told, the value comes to 19.73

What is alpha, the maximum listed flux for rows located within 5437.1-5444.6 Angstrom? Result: 19.08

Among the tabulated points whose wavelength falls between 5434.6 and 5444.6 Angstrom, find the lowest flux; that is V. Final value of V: 17.96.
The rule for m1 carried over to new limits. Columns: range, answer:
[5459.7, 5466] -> 20.45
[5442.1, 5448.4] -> 18.7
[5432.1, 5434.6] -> 19.29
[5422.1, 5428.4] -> 20.41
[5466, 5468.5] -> 19.08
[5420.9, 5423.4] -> 19.79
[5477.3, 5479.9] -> 21.36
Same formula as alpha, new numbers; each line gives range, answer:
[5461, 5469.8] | 20.9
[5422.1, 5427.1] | 21.82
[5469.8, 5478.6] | 21.59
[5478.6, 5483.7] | 21.36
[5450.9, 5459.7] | 20.73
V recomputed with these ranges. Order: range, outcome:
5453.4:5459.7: 20.14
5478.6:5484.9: 18.35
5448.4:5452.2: 19.8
